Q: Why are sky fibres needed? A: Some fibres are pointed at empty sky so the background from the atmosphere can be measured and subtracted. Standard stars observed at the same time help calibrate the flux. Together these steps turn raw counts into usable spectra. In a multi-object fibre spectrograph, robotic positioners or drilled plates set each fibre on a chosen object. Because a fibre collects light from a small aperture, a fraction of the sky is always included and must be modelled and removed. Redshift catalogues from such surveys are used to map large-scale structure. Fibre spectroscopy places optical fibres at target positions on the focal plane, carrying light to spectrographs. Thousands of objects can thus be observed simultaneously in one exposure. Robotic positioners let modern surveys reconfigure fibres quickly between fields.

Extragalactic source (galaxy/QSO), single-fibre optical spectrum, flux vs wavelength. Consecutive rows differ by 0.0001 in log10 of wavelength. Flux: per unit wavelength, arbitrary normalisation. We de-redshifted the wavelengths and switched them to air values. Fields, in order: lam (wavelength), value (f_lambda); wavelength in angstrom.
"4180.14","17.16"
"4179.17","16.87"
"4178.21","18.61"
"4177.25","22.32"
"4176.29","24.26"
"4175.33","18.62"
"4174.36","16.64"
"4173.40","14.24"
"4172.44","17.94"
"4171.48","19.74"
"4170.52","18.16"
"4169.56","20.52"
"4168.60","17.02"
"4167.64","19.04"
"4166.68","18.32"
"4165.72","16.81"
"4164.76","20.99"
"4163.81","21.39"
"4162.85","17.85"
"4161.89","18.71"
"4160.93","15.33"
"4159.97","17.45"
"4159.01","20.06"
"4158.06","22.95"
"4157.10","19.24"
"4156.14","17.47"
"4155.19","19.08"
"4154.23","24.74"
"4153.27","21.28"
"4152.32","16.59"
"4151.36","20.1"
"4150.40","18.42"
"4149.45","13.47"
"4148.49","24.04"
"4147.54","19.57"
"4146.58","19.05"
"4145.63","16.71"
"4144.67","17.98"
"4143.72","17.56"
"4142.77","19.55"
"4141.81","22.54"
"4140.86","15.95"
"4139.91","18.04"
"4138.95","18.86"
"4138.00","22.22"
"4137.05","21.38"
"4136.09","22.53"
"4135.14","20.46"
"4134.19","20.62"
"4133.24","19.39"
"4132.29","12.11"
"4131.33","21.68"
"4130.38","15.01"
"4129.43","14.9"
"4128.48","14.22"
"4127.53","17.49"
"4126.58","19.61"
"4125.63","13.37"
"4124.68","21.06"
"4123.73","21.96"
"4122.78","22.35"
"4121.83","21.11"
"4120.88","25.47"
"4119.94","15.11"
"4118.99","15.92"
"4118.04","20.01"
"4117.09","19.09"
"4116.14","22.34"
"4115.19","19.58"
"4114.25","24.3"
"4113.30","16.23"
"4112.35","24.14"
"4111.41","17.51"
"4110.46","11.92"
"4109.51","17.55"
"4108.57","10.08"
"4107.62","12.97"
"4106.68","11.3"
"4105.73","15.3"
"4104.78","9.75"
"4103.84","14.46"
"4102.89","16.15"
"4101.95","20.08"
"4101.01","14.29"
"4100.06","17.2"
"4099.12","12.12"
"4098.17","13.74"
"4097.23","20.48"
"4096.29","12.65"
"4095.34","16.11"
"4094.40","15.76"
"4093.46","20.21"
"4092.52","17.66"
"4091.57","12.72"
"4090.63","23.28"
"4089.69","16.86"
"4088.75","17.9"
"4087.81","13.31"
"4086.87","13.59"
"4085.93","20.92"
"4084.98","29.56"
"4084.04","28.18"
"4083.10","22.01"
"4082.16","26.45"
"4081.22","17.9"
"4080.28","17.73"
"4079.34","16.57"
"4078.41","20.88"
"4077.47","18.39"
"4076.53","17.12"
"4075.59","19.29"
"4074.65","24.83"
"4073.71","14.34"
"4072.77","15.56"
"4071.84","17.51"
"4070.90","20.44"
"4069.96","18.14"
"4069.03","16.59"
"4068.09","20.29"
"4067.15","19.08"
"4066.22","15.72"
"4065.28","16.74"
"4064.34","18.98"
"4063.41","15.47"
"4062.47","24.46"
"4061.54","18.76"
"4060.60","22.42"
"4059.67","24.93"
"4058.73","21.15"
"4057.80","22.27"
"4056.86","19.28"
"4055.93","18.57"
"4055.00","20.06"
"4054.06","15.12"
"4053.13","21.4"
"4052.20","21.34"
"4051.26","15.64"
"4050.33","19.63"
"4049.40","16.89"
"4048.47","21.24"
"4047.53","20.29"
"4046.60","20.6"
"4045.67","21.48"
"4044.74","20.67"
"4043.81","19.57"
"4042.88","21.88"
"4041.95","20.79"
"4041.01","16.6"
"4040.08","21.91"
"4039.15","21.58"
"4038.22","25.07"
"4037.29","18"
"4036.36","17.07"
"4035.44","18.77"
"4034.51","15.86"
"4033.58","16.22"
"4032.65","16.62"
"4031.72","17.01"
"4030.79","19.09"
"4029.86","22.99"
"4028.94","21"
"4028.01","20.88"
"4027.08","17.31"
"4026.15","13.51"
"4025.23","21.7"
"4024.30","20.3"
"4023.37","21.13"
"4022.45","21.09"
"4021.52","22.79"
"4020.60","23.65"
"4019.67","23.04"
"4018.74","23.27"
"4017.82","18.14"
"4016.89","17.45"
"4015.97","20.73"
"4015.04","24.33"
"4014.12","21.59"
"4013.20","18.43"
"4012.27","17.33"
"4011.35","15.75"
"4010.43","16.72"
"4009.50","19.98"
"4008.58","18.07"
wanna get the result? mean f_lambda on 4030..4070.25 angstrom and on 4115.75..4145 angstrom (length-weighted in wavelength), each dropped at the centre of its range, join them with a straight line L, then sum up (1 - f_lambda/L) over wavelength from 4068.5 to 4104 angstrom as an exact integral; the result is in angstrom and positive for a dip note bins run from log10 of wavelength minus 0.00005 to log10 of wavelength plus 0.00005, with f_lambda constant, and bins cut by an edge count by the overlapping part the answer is 1.9 angstrom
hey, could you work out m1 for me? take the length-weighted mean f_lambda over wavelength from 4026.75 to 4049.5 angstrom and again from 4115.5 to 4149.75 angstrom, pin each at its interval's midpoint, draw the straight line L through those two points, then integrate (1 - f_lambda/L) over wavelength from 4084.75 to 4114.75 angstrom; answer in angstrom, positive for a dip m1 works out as 4.3 angstrom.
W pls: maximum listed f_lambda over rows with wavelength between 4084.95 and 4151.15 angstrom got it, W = 29.56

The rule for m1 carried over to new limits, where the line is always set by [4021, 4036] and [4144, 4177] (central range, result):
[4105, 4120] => 1.58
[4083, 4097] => 0.30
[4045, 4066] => -0.76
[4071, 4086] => -1.07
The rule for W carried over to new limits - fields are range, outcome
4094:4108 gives 20.48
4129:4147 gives 22.54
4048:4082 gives 24.93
